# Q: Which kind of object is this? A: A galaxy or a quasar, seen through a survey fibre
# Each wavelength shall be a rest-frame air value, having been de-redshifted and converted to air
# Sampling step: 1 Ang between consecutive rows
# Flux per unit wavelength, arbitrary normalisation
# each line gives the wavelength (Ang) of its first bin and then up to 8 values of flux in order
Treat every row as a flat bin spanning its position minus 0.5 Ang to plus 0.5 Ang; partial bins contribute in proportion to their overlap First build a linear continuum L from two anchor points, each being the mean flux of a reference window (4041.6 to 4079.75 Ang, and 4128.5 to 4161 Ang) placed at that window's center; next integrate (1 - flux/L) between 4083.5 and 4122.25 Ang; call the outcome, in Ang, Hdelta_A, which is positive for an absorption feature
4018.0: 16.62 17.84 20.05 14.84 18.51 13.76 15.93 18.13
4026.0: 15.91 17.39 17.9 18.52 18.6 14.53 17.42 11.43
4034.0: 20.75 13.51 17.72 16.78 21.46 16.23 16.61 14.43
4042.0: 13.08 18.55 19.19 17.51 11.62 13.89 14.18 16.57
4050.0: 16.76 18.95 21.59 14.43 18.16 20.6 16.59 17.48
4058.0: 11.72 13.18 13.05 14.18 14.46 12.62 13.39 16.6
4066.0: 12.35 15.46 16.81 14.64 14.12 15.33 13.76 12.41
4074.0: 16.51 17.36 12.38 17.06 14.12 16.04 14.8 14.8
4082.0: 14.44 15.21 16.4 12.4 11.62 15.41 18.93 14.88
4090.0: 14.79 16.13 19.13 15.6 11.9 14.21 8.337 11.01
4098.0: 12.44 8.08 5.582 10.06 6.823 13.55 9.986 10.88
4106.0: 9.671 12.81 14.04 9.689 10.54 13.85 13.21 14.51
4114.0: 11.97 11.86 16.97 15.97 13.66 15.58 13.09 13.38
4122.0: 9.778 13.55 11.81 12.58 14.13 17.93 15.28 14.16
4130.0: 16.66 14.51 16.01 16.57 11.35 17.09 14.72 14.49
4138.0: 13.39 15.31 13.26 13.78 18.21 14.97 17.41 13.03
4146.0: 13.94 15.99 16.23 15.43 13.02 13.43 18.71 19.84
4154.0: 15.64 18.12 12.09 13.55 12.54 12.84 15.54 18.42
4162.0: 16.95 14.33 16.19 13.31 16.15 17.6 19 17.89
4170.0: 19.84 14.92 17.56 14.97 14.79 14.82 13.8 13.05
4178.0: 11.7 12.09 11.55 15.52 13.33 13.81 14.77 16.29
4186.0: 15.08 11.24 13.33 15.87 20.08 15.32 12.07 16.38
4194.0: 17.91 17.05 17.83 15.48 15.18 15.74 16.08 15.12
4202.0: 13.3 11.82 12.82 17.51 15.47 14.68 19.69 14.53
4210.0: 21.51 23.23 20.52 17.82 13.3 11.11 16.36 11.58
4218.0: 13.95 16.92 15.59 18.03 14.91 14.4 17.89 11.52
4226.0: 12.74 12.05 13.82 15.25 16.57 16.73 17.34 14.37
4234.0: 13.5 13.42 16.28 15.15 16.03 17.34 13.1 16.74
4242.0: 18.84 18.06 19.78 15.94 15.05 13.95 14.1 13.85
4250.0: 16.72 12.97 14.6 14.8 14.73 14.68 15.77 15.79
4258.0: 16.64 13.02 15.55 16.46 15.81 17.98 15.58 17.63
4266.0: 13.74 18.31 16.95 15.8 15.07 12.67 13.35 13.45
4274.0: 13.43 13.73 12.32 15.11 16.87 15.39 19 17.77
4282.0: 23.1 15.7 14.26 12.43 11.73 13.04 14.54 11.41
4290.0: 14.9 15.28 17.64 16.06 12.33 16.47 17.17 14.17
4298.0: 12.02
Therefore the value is 6.3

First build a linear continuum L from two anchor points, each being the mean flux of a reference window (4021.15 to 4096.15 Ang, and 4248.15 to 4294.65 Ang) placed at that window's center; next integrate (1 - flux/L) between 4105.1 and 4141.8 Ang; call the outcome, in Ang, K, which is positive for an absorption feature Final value 4.0 Ang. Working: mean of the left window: 15.6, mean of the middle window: 13.8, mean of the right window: 15.2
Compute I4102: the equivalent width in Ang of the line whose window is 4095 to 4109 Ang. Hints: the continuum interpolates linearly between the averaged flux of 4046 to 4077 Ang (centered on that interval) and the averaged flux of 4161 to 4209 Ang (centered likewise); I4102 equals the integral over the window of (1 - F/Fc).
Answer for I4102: 4.5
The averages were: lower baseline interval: 15.3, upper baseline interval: 15.3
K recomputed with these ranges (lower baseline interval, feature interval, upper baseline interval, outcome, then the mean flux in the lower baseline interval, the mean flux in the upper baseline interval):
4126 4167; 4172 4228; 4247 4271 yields 0.6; 15.3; 15.4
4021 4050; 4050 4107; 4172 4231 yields 6.9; 16.4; 15.2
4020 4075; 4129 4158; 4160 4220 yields 1.0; 16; 15.6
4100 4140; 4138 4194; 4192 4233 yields -2.9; 13.3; 15.7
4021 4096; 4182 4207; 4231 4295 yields 0.5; 15.7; 15.4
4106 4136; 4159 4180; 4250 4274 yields -1.7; 13.8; 15.3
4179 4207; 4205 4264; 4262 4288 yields -2.0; 15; 15.4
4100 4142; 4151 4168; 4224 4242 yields -2.3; 13.3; 15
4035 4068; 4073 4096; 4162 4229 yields 1.2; 15.9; 15.4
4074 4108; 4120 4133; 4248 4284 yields -0.4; 13.3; 15.5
